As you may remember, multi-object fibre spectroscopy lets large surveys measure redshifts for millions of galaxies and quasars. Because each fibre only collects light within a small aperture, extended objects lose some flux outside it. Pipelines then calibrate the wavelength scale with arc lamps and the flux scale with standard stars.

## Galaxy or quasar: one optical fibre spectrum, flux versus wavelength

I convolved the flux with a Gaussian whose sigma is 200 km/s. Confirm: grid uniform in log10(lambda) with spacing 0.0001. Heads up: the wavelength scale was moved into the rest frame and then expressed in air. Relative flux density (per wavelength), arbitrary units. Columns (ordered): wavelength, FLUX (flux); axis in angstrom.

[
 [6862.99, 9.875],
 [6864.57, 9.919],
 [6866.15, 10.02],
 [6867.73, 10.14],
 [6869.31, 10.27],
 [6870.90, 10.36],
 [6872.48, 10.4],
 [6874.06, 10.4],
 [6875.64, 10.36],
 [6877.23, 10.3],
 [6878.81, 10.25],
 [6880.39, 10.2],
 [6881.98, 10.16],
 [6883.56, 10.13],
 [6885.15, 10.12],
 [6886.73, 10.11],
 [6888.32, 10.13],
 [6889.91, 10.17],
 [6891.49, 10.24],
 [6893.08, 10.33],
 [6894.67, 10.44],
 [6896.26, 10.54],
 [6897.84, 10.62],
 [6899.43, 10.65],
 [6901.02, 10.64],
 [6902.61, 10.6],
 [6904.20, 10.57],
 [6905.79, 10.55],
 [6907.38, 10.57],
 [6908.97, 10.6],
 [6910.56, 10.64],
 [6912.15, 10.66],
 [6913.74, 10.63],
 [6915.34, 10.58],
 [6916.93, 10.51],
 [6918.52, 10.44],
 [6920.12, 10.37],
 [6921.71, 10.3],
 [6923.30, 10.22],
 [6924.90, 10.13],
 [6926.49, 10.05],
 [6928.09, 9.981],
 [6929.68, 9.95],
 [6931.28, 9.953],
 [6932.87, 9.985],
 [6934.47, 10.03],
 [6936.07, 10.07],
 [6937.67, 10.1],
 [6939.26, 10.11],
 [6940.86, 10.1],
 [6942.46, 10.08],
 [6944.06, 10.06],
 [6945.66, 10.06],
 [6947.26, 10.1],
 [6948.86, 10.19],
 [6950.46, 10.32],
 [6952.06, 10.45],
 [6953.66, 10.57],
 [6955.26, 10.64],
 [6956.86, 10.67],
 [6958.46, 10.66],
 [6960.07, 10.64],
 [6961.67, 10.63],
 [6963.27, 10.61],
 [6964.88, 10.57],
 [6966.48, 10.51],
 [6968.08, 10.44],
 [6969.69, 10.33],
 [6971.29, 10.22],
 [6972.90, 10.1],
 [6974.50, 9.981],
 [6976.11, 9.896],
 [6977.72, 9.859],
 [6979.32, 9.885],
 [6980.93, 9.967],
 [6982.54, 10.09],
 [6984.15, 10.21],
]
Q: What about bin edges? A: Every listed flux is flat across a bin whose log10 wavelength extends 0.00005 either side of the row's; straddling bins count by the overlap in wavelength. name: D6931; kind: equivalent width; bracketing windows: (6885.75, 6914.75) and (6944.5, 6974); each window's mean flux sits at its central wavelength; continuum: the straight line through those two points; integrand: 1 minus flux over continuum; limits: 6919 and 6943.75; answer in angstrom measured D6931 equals 0.83 angstrom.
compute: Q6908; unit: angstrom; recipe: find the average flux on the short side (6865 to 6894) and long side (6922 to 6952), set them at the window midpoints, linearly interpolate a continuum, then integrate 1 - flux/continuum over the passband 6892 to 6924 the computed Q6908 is -1.1 angstrom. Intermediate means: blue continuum 10.2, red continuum 10.1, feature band 10.5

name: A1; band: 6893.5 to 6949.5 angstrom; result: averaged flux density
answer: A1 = 10.3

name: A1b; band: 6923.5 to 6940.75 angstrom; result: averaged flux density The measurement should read 10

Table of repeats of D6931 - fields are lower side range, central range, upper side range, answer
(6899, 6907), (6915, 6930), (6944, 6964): 0.4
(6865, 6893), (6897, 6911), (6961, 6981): -0.5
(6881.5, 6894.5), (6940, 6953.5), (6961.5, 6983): 0.0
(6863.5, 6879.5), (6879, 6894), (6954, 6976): 0.1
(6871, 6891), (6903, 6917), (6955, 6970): -0.3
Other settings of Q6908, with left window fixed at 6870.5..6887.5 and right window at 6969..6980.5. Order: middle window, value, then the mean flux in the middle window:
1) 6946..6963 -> -0.7 angstrom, 10.5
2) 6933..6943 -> 0.0 angstrom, 10.1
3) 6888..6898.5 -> -0.1 angstrom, 10.4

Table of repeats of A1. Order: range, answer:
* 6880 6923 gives 10.4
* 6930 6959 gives 10.2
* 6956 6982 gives 10.3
